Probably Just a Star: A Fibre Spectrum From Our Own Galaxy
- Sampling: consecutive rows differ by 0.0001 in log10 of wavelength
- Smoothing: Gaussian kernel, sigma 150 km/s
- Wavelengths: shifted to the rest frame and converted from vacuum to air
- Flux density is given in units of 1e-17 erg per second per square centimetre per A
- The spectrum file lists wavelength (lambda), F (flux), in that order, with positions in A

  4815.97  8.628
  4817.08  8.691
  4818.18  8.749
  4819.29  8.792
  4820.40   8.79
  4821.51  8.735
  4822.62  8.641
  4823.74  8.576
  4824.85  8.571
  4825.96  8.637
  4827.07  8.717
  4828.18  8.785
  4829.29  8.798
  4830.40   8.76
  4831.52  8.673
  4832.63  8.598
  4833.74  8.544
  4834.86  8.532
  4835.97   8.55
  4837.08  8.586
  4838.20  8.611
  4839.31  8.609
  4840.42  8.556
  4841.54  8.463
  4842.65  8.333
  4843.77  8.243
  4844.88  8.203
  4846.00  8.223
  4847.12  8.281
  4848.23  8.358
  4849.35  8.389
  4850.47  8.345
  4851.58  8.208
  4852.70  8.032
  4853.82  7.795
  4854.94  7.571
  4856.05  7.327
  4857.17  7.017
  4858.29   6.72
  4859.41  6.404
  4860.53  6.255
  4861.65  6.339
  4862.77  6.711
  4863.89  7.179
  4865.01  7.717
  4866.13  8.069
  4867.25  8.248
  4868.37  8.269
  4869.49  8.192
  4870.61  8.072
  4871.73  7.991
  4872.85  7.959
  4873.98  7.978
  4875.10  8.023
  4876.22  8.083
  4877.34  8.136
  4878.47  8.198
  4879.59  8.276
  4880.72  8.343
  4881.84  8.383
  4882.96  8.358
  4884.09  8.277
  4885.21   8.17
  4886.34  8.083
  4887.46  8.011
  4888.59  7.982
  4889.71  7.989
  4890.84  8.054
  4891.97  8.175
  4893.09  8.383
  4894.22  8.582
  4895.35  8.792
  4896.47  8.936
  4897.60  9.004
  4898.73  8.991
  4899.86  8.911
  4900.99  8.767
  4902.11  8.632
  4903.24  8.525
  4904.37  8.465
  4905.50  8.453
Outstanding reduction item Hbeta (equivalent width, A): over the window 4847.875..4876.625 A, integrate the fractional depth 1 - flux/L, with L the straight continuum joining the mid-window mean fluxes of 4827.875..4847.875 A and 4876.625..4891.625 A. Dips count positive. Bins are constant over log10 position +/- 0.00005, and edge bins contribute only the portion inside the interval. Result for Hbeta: 2.33 A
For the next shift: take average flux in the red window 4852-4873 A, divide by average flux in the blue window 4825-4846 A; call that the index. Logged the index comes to 0.9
